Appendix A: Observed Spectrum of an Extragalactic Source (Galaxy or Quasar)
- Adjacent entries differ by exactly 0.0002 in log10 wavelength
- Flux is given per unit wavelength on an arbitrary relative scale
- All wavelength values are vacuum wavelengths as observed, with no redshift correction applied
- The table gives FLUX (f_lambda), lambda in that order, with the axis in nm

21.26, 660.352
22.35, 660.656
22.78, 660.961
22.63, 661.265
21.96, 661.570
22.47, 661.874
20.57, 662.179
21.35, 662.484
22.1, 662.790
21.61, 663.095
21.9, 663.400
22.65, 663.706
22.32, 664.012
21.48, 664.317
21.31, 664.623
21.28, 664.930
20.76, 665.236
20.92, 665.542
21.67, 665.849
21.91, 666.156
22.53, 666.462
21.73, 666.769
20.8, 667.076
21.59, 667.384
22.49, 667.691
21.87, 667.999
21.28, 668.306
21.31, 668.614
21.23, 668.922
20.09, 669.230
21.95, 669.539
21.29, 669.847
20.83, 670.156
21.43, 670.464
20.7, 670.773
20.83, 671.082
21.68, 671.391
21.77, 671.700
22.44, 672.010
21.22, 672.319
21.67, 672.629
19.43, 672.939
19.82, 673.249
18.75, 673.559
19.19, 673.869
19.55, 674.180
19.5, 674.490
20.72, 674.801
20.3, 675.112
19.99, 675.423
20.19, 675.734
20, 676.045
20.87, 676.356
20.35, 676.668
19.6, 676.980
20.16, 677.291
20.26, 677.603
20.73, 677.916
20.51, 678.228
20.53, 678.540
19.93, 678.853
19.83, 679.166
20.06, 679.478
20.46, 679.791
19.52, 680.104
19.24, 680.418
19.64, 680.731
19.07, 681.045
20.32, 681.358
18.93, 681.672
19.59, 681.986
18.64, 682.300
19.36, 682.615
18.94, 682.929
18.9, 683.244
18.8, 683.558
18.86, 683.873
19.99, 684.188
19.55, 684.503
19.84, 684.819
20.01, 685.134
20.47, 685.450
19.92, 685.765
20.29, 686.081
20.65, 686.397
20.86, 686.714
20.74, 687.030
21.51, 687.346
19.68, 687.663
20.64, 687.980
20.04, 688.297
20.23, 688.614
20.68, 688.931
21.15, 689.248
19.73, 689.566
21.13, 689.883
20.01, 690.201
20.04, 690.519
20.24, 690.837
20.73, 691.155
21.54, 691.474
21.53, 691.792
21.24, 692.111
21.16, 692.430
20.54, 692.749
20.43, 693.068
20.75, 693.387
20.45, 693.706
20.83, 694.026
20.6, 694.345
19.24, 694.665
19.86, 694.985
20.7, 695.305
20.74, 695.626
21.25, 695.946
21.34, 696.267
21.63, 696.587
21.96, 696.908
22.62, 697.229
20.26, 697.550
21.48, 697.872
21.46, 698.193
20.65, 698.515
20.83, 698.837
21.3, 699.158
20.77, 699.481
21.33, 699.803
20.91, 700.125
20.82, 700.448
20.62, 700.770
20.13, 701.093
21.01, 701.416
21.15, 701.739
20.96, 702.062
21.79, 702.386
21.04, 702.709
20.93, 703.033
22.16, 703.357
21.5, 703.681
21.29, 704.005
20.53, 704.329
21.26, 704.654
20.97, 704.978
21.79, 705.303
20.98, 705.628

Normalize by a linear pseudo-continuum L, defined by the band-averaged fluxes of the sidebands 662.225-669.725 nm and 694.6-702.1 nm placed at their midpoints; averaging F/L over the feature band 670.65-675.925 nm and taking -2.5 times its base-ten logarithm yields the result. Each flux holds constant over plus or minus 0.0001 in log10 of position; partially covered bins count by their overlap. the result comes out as 0.05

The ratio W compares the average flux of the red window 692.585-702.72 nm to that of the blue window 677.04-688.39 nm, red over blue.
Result 1.1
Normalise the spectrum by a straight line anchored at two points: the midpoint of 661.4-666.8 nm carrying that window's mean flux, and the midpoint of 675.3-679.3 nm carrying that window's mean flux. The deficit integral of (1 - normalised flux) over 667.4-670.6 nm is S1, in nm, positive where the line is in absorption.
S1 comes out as -0.03 nm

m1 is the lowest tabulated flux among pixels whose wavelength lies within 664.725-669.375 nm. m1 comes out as 20.09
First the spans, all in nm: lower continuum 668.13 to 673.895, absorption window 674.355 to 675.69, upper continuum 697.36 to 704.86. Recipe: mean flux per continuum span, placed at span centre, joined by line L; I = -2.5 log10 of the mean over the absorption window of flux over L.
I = 0.04 mag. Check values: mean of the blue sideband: 20.9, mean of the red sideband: 21.1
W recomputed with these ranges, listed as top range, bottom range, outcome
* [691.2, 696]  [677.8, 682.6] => 1.05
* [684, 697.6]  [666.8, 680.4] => 1.00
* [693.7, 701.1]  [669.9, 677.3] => 1.02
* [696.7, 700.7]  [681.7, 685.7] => 1.09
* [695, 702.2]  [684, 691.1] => 1.04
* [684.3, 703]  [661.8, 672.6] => 0.96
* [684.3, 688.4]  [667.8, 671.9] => 0.96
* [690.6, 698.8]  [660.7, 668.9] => 0.96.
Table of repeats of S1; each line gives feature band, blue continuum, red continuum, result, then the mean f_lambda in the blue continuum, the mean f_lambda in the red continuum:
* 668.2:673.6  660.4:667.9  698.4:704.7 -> 0.156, 21.8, 21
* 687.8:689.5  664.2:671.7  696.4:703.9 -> 0.061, 21.4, 21.2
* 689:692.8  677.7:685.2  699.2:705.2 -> -0.088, 19.6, 21.1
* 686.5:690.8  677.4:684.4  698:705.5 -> -0.066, 19.6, 21.1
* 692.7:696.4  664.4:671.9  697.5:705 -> 0.100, 21.4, 21.1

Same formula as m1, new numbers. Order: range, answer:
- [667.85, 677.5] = 18.75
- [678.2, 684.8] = 18.64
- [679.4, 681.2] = 19.07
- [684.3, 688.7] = 19.55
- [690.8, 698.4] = 19.24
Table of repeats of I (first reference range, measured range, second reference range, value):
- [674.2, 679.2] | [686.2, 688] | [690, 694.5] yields -0.01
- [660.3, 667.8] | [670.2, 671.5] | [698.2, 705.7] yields 0.03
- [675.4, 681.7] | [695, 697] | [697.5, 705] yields -0.02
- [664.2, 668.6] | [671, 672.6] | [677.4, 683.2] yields -0.04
